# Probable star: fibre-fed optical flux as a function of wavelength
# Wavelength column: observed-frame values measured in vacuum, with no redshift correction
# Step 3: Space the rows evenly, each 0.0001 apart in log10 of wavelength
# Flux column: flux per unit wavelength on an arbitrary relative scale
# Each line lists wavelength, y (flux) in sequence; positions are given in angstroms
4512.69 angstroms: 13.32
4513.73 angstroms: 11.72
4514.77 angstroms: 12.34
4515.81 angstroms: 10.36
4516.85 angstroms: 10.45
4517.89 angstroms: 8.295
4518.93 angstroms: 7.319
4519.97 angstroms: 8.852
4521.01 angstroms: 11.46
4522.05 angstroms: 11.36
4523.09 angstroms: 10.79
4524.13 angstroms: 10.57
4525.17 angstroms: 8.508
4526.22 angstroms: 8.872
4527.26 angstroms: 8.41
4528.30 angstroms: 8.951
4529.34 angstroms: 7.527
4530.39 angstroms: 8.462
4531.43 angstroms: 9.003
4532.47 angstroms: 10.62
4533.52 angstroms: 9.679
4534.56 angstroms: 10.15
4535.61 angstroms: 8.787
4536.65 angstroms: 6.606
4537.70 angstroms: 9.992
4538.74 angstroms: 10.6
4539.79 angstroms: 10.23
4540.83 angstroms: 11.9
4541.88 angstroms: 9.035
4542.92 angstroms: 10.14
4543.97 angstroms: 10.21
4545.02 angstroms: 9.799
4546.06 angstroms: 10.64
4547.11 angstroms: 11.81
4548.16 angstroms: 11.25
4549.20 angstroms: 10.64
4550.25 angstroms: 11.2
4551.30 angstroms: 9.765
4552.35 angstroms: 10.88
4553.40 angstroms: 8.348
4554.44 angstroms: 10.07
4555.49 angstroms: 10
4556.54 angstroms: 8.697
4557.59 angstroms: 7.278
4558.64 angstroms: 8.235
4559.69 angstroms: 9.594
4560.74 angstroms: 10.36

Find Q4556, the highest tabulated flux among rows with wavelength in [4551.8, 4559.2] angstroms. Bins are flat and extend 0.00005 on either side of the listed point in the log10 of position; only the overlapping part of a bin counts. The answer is 10.88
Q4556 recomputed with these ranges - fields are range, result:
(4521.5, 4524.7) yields 11.36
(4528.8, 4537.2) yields 10.62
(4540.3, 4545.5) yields 11.9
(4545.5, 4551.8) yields 11.81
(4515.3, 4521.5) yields 11.46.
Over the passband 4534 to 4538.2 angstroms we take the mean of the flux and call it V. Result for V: 8.88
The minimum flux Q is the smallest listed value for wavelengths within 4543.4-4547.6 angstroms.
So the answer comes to 9.799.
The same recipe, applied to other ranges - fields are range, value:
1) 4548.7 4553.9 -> 8.348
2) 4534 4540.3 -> 6.606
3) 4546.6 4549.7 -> 10.64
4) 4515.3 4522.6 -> 7.319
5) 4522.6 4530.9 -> 7.527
